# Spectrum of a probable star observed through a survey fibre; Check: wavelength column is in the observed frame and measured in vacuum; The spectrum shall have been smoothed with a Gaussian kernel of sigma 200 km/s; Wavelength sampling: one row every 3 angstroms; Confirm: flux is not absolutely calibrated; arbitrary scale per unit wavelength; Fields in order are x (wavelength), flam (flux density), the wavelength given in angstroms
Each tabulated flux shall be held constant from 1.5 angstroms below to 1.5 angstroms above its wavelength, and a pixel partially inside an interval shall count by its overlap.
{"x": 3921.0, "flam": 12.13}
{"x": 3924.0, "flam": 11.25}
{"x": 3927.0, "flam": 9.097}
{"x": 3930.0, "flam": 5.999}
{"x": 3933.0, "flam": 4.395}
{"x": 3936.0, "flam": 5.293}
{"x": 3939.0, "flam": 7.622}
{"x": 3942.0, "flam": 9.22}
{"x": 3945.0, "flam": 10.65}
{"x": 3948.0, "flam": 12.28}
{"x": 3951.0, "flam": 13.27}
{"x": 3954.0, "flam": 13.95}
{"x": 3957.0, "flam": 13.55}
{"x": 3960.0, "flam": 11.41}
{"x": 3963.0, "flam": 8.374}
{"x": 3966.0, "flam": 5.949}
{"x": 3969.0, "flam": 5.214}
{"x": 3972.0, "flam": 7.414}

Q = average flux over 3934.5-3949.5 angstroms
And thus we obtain 9.01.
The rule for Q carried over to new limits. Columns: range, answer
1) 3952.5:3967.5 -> 10.6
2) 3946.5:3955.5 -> 13.2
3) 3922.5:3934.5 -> 7.69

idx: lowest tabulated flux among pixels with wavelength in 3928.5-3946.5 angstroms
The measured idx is 4.395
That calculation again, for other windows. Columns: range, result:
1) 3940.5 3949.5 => 9.22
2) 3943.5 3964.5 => 8.374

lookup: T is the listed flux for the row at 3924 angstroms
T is 11.25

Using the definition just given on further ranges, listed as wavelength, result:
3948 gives 12.28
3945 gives 10.65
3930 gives 5.999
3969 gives 5.214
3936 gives 5.293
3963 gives 8.374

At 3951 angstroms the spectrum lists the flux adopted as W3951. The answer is 13.27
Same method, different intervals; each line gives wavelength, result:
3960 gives 11.41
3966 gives 5.949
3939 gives 7.622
